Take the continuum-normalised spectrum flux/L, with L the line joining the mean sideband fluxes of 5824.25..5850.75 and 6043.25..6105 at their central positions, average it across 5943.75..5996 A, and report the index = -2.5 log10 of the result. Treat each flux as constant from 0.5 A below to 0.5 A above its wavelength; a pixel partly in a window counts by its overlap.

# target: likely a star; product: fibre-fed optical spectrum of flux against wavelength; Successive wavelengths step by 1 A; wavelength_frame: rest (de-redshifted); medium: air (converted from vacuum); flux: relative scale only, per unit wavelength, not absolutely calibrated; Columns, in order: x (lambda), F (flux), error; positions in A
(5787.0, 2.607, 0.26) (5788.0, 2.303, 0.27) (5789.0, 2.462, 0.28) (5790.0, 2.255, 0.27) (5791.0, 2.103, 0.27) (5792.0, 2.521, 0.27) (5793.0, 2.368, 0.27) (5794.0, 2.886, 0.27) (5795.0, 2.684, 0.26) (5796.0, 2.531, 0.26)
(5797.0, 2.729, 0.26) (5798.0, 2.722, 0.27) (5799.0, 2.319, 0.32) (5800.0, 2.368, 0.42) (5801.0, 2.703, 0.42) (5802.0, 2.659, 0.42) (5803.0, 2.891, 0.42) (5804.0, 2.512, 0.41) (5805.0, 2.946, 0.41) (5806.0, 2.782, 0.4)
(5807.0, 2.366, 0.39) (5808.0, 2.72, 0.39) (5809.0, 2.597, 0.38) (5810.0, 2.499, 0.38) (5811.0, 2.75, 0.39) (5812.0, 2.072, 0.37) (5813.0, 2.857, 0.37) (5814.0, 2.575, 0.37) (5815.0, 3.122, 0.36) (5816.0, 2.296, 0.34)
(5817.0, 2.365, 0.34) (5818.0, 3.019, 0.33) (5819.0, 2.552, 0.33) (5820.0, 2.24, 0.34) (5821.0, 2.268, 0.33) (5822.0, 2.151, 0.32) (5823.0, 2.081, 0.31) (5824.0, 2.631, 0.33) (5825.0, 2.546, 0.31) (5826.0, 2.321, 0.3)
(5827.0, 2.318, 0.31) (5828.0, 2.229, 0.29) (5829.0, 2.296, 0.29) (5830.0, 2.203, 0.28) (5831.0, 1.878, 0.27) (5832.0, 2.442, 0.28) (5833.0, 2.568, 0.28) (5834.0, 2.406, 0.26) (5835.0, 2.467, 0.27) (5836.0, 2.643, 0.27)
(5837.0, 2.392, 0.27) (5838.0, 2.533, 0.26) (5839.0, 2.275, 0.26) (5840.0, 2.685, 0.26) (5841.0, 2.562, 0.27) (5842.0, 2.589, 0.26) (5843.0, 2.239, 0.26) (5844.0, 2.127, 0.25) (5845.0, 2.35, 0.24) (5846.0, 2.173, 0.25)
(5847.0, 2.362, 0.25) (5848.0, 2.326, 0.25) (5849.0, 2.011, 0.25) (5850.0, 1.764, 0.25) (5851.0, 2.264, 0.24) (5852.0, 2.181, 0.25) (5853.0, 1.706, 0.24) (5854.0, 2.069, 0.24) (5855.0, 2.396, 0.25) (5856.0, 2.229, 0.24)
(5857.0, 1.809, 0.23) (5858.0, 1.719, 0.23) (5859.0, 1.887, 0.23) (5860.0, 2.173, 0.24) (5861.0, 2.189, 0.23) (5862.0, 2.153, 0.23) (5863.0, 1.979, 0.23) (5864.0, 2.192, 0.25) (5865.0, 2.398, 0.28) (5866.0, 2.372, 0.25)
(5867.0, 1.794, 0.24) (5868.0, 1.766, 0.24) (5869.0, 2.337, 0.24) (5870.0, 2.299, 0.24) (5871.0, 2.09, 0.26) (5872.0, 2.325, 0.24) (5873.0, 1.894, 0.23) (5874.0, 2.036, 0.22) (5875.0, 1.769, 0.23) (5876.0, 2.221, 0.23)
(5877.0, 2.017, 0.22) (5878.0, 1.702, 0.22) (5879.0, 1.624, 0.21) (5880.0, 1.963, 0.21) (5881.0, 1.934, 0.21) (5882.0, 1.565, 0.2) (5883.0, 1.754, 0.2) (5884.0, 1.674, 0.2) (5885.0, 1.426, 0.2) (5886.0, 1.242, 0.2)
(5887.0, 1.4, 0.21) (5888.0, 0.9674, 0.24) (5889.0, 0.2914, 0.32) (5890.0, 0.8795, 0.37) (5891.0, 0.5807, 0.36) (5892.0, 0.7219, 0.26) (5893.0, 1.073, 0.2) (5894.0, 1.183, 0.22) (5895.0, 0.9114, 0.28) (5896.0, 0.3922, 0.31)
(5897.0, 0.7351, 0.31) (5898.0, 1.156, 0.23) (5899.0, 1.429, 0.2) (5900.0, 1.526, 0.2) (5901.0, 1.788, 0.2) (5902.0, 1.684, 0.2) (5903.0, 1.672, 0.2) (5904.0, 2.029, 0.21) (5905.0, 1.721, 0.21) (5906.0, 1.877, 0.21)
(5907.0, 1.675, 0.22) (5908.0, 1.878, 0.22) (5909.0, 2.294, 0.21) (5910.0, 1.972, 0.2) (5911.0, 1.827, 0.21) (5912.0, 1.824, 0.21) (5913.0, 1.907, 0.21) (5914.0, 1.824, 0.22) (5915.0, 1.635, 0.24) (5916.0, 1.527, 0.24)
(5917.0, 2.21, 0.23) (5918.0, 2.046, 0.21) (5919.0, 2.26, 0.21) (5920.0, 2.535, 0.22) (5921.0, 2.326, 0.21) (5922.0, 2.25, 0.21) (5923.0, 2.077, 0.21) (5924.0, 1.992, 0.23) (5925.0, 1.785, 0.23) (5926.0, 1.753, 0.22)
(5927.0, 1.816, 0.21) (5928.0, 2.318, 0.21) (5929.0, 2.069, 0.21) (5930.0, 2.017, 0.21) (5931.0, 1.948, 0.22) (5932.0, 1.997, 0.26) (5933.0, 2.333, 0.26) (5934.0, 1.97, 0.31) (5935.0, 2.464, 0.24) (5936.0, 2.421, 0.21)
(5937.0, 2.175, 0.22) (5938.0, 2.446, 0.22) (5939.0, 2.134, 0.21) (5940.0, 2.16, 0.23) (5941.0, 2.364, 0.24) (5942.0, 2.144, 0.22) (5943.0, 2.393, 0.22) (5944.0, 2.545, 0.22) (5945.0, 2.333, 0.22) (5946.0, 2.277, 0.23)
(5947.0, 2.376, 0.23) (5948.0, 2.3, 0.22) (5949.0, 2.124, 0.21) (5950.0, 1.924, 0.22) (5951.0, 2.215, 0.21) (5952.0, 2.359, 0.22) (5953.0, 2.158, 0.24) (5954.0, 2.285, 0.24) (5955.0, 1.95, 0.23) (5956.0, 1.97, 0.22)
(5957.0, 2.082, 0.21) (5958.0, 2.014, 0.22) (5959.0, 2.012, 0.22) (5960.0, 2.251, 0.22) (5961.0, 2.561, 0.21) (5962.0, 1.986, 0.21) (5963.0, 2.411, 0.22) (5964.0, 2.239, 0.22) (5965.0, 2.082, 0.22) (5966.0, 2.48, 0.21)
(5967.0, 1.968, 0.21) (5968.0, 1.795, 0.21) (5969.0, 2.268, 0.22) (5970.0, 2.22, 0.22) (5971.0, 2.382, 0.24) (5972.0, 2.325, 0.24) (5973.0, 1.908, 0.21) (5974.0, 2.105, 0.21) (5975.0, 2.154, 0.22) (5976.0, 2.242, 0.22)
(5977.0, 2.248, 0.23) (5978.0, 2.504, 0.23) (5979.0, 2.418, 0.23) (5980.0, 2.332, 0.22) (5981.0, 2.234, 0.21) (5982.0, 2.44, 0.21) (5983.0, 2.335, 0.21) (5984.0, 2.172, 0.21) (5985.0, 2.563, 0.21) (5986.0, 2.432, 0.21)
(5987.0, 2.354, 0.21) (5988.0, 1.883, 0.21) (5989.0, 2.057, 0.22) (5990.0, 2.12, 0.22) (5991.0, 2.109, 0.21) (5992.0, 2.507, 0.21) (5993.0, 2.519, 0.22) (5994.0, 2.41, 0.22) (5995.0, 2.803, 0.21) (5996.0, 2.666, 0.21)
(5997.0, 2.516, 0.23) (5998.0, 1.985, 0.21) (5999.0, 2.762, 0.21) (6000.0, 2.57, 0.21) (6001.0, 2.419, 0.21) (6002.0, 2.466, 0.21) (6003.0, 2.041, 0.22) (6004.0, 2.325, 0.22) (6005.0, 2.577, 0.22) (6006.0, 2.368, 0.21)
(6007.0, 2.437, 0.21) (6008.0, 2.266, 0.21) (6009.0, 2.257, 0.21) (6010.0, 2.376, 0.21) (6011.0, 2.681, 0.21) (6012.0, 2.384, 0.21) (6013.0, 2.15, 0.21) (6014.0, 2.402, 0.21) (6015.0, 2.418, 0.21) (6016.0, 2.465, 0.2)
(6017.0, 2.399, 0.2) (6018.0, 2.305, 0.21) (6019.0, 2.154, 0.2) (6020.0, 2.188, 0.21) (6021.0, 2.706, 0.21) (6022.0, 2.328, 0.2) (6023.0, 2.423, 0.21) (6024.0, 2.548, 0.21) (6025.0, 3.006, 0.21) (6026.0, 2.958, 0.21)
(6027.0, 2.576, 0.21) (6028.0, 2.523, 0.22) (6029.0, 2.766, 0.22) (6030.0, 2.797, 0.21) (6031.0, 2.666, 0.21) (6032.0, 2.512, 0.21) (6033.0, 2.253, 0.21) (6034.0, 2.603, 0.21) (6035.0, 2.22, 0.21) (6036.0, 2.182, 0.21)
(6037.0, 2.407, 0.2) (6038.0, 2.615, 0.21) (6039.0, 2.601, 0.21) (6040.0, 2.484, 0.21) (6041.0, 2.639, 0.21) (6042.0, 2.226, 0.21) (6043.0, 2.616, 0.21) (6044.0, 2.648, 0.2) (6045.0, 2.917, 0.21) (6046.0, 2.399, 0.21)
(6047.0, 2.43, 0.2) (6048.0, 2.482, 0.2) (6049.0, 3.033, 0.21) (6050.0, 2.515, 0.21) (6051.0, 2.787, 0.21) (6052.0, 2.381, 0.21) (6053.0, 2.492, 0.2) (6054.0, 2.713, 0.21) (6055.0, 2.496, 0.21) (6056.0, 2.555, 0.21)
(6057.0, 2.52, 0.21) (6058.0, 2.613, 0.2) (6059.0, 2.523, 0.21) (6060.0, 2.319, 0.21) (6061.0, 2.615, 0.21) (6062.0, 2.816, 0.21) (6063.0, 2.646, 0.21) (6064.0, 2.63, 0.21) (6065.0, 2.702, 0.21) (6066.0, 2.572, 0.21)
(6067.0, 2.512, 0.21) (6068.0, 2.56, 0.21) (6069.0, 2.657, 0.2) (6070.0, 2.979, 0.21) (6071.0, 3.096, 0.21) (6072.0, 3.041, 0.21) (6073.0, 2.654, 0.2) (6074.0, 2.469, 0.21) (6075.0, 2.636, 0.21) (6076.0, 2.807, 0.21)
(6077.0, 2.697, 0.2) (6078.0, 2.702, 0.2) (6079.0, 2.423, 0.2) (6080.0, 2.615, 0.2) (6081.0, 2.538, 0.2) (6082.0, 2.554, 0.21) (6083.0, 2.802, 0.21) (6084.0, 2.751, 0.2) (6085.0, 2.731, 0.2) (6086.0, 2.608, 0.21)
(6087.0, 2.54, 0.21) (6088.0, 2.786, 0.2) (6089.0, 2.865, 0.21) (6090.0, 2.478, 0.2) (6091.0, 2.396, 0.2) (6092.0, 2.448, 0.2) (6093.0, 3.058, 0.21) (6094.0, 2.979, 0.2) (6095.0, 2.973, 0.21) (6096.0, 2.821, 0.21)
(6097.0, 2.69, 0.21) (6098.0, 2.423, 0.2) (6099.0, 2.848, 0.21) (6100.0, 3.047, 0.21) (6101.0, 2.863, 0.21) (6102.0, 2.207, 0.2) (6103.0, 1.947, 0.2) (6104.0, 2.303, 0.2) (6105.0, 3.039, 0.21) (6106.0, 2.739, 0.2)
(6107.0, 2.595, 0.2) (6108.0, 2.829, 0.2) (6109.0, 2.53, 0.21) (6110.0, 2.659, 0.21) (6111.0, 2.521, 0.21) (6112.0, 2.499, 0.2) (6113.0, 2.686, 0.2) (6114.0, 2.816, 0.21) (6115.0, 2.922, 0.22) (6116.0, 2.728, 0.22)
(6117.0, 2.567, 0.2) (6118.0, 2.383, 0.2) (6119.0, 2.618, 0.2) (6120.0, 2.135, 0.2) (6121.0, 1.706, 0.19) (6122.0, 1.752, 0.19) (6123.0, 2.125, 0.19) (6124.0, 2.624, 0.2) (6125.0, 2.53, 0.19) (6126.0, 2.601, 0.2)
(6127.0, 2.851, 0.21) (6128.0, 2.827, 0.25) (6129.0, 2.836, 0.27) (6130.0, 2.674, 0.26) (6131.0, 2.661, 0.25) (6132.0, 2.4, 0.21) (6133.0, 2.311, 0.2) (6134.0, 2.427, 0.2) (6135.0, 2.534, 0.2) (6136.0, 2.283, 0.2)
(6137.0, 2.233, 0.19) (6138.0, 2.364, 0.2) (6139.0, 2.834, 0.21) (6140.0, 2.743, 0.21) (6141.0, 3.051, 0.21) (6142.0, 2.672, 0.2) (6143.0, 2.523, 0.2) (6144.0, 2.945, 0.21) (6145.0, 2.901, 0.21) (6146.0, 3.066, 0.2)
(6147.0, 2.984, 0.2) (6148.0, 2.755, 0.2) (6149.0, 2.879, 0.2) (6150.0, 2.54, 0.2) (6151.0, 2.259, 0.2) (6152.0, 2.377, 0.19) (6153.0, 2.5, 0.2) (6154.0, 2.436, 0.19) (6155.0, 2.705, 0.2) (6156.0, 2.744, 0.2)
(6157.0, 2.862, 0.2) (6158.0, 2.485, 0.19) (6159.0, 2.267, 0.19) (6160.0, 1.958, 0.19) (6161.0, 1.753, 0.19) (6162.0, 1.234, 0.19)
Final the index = 0.12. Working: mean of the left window 2.34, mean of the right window 2.65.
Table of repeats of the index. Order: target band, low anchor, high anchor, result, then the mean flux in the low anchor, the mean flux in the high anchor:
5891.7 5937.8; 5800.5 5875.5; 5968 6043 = 0.286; 2.33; 2.4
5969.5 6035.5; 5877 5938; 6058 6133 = -0.108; 1.71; 2.62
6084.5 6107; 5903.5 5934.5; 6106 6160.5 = -0.085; 1.99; 2.57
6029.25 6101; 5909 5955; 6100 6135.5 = -0.092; 2.13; 2.53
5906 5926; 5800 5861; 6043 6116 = 0.240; 2.38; 2.65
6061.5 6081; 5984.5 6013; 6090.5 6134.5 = -0.076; 2.38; 2.58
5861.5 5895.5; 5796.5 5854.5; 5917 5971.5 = 0.363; 2.43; 2.18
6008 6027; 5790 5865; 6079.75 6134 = 0.035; 2.38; 2.6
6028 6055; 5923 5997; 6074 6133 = -0.048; 2.22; 2.61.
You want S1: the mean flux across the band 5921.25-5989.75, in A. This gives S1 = 2.2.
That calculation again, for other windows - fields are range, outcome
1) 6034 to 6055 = 2.54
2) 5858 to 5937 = 1.79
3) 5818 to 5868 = 2.25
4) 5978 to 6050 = 2.45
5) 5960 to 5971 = 2.21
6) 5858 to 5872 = 2.12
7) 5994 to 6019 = 2.41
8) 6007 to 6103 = 2.59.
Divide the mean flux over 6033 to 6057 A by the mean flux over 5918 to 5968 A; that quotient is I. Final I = 1.16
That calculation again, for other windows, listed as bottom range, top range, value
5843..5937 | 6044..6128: 1.42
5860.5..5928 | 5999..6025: 1.38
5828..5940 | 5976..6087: 1.30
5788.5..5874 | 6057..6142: 1.11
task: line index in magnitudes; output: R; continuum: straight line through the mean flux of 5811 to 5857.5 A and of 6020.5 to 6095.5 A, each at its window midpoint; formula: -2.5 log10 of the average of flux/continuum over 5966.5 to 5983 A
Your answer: 0.135 mag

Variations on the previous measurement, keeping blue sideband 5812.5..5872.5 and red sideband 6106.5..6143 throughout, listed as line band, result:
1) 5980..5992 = 0.07 mag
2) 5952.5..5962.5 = 0.13 mag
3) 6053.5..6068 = -0.04 mag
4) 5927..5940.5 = 0.09 mag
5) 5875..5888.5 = 0.37 mag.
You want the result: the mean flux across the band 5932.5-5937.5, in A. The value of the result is 2.27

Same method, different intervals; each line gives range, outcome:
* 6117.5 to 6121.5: 2.21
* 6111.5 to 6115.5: 2.73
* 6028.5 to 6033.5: 2.6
